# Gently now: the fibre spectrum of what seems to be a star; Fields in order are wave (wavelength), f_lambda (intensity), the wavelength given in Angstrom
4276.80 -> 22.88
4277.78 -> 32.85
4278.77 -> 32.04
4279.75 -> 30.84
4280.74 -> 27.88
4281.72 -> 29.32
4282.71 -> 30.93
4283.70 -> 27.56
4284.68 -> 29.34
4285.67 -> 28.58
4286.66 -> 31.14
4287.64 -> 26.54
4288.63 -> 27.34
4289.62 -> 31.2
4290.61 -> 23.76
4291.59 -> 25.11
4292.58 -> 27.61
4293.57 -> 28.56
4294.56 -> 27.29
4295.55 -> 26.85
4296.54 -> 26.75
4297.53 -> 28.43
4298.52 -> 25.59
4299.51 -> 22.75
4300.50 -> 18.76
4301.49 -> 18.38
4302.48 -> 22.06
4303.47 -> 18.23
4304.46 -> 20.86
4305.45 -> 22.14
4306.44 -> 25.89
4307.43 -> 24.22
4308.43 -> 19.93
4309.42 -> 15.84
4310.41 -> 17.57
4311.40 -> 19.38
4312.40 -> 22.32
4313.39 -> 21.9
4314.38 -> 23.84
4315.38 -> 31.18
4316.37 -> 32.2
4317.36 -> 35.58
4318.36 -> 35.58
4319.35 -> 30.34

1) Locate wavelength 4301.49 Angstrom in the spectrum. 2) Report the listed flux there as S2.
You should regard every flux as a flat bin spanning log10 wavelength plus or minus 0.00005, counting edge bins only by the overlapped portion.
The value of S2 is 18.38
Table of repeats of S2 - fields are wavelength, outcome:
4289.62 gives 31.2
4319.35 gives 30.34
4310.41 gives 17.57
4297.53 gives 28.43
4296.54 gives 26.75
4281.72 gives 29.32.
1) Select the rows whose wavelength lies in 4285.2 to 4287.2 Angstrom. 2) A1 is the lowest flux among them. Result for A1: 28.58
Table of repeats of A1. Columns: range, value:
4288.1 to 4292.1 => 23.76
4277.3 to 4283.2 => 27.88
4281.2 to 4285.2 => 27.56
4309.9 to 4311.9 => 17.57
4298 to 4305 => 18.23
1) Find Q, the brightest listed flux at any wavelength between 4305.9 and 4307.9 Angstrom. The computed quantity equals 25.89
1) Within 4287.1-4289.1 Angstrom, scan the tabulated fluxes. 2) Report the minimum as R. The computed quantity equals 26.54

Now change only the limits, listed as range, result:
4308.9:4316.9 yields 15.84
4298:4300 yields 22.75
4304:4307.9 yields 20.86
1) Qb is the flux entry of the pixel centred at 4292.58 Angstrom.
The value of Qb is 27.61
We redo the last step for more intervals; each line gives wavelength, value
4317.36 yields 35.58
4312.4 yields 22.32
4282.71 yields 30.93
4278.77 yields 32.04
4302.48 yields 22.06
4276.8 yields 22.88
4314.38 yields 23.84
